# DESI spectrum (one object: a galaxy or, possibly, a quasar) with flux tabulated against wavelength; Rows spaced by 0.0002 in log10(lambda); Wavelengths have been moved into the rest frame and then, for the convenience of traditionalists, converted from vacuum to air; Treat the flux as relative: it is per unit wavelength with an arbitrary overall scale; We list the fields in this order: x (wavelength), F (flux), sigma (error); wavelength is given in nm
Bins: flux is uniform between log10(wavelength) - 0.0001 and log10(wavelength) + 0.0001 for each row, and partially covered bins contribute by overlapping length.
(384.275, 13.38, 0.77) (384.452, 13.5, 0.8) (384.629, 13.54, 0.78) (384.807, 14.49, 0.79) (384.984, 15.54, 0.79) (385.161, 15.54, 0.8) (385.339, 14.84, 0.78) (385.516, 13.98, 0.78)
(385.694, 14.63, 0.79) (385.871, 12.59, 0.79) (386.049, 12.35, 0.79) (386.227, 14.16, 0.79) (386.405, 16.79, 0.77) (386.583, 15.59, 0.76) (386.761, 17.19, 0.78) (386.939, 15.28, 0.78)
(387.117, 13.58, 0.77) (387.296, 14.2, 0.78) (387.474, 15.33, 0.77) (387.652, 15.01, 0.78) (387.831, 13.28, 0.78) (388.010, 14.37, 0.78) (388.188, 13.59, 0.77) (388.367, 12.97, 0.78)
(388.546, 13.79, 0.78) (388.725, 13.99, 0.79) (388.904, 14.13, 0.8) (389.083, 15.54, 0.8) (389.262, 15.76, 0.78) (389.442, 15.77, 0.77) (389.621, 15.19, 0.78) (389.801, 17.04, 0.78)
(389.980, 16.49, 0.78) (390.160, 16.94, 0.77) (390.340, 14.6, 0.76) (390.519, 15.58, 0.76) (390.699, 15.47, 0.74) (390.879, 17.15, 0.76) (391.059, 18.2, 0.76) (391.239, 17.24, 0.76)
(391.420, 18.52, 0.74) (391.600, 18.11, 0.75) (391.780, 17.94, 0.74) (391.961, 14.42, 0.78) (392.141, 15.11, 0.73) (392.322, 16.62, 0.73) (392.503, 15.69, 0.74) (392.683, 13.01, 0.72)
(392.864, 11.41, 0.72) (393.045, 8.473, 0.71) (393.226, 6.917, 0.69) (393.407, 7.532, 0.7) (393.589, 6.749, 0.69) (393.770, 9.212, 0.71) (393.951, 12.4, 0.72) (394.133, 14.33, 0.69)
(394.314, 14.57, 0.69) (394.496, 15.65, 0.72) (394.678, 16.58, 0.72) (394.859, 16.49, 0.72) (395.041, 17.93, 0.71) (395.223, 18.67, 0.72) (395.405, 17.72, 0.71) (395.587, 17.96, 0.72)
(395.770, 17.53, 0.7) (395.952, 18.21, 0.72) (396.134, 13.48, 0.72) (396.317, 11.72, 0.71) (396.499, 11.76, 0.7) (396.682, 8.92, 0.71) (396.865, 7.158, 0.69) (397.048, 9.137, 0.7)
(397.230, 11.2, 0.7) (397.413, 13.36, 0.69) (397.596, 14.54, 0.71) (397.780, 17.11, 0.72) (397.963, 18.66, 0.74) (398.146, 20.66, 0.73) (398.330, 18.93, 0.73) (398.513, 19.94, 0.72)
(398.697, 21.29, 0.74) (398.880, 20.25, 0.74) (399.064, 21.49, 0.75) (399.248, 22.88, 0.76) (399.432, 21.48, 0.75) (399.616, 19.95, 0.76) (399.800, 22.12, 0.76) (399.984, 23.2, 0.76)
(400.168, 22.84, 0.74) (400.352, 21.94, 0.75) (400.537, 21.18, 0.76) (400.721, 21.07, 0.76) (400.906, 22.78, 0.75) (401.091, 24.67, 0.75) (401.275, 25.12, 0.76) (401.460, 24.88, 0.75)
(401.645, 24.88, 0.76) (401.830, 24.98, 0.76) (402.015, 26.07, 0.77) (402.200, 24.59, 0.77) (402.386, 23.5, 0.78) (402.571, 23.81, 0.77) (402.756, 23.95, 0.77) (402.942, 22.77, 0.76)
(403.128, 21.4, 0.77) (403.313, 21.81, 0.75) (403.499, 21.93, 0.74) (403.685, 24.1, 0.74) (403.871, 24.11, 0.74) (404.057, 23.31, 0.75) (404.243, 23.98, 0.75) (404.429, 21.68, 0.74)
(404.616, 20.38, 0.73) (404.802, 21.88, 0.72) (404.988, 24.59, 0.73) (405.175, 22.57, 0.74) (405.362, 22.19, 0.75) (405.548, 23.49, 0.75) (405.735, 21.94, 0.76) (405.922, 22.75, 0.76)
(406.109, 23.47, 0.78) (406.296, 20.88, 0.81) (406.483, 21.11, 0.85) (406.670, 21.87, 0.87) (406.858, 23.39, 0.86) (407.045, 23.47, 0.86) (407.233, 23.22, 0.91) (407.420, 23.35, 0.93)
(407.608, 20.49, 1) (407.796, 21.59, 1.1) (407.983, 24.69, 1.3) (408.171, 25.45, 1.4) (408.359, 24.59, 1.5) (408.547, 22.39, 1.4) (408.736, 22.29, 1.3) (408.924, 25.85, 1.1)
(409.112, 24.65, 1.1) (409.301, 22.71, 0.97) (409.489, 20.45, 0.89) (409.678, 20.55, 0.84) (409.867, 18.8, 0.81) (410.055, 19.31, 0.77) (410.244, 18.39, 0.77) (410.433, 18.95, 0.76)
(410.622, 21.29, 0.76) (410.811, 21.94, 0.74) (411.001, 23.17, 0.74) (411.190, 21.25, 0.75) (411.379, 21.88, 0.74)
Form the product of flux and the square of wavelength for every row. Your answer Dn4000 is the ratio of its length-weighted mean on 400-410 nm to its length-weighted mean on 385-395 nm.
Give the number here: 1.7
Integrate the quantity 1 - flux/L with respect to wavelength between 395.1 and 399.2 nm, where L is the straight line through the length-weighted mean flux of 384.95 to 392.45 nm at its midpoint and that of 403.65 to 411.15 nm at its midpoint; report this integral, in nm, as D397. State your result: 0.57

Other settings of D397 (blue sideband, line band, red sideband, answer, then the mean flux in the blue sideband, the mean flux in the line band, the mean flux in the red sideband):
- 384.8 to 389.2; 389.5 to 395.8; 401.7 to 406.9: 0.83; 14.5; 14.9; 23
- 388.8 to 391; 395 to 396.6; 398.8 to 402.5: 0.30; 15.8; 16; 23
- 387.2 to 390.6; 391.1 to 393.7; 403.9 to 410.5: 0.45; 14.9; 13.5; 22.3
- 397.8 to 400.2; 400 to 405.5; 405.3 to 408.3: -0.36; 20.9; 23.2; 22.7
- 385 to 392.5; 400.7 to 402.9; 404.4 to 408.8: -0.38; 15.3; 24.3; 22.7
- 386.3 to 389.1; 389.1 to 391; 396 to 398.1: -0.25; 14.6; 16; 12.8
